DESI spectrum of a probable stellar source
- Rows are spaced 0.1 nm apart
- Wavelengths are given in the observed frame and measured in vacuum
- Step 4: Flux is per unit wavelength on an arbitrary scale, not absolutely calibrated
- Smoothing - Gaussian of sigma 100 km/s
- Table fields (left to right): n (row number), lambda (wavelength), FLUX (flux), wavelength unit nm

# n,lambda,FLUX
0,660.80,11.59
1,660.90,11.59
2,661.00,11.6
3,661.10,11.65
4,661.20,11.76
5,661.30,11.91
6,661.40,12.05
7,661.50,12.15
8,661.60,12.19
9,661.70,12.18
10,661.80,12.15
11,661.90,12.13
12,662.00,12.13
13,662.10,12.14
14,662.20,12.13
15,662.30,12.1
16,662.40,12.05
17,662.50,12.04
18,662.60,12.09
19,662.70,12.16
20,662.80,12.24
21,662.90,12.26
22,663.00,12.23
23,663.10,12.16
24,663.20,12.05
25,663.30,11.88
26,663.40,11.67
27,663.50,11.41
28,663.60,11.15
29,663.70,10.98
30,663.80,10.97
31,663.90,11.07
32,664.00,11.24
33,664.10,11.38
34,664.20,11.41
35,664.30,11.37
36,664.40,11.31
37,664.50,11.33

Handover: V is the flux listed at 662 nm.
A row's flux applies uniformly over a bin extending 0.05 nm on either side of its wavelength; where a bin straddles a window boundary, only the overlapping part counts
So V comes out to 12.13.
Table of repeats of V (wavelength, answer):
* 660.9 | 11.59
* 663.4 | 11.67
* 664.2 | 11.41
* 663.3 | 11.88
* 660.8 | 11.59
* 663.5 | 11.41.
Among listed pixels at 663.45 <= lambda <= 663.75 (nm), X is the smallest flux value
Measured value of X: 10.98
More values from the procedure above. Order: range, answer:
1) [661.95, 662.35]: 12.1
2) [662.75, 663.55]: 11.41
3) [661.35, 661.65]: 12.05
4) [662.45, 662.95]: 12.04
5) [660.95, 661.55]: 11.6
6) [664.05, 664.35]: 11.37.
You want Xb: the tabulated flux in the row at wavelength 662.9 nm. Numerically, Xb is 12.26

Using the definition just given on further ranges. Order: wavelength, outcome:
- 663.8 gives 10.97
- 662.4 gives 12.05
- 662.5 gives 12.04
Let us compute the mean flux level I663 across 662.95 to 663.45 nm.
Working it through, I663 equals 12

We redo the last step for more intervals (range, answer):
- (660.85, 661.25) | 11.7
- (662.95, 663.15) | 12.2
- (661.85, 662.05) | 12.1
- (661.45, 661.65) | 12.2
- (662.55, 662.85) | 12.2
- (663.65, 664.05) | 11.1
